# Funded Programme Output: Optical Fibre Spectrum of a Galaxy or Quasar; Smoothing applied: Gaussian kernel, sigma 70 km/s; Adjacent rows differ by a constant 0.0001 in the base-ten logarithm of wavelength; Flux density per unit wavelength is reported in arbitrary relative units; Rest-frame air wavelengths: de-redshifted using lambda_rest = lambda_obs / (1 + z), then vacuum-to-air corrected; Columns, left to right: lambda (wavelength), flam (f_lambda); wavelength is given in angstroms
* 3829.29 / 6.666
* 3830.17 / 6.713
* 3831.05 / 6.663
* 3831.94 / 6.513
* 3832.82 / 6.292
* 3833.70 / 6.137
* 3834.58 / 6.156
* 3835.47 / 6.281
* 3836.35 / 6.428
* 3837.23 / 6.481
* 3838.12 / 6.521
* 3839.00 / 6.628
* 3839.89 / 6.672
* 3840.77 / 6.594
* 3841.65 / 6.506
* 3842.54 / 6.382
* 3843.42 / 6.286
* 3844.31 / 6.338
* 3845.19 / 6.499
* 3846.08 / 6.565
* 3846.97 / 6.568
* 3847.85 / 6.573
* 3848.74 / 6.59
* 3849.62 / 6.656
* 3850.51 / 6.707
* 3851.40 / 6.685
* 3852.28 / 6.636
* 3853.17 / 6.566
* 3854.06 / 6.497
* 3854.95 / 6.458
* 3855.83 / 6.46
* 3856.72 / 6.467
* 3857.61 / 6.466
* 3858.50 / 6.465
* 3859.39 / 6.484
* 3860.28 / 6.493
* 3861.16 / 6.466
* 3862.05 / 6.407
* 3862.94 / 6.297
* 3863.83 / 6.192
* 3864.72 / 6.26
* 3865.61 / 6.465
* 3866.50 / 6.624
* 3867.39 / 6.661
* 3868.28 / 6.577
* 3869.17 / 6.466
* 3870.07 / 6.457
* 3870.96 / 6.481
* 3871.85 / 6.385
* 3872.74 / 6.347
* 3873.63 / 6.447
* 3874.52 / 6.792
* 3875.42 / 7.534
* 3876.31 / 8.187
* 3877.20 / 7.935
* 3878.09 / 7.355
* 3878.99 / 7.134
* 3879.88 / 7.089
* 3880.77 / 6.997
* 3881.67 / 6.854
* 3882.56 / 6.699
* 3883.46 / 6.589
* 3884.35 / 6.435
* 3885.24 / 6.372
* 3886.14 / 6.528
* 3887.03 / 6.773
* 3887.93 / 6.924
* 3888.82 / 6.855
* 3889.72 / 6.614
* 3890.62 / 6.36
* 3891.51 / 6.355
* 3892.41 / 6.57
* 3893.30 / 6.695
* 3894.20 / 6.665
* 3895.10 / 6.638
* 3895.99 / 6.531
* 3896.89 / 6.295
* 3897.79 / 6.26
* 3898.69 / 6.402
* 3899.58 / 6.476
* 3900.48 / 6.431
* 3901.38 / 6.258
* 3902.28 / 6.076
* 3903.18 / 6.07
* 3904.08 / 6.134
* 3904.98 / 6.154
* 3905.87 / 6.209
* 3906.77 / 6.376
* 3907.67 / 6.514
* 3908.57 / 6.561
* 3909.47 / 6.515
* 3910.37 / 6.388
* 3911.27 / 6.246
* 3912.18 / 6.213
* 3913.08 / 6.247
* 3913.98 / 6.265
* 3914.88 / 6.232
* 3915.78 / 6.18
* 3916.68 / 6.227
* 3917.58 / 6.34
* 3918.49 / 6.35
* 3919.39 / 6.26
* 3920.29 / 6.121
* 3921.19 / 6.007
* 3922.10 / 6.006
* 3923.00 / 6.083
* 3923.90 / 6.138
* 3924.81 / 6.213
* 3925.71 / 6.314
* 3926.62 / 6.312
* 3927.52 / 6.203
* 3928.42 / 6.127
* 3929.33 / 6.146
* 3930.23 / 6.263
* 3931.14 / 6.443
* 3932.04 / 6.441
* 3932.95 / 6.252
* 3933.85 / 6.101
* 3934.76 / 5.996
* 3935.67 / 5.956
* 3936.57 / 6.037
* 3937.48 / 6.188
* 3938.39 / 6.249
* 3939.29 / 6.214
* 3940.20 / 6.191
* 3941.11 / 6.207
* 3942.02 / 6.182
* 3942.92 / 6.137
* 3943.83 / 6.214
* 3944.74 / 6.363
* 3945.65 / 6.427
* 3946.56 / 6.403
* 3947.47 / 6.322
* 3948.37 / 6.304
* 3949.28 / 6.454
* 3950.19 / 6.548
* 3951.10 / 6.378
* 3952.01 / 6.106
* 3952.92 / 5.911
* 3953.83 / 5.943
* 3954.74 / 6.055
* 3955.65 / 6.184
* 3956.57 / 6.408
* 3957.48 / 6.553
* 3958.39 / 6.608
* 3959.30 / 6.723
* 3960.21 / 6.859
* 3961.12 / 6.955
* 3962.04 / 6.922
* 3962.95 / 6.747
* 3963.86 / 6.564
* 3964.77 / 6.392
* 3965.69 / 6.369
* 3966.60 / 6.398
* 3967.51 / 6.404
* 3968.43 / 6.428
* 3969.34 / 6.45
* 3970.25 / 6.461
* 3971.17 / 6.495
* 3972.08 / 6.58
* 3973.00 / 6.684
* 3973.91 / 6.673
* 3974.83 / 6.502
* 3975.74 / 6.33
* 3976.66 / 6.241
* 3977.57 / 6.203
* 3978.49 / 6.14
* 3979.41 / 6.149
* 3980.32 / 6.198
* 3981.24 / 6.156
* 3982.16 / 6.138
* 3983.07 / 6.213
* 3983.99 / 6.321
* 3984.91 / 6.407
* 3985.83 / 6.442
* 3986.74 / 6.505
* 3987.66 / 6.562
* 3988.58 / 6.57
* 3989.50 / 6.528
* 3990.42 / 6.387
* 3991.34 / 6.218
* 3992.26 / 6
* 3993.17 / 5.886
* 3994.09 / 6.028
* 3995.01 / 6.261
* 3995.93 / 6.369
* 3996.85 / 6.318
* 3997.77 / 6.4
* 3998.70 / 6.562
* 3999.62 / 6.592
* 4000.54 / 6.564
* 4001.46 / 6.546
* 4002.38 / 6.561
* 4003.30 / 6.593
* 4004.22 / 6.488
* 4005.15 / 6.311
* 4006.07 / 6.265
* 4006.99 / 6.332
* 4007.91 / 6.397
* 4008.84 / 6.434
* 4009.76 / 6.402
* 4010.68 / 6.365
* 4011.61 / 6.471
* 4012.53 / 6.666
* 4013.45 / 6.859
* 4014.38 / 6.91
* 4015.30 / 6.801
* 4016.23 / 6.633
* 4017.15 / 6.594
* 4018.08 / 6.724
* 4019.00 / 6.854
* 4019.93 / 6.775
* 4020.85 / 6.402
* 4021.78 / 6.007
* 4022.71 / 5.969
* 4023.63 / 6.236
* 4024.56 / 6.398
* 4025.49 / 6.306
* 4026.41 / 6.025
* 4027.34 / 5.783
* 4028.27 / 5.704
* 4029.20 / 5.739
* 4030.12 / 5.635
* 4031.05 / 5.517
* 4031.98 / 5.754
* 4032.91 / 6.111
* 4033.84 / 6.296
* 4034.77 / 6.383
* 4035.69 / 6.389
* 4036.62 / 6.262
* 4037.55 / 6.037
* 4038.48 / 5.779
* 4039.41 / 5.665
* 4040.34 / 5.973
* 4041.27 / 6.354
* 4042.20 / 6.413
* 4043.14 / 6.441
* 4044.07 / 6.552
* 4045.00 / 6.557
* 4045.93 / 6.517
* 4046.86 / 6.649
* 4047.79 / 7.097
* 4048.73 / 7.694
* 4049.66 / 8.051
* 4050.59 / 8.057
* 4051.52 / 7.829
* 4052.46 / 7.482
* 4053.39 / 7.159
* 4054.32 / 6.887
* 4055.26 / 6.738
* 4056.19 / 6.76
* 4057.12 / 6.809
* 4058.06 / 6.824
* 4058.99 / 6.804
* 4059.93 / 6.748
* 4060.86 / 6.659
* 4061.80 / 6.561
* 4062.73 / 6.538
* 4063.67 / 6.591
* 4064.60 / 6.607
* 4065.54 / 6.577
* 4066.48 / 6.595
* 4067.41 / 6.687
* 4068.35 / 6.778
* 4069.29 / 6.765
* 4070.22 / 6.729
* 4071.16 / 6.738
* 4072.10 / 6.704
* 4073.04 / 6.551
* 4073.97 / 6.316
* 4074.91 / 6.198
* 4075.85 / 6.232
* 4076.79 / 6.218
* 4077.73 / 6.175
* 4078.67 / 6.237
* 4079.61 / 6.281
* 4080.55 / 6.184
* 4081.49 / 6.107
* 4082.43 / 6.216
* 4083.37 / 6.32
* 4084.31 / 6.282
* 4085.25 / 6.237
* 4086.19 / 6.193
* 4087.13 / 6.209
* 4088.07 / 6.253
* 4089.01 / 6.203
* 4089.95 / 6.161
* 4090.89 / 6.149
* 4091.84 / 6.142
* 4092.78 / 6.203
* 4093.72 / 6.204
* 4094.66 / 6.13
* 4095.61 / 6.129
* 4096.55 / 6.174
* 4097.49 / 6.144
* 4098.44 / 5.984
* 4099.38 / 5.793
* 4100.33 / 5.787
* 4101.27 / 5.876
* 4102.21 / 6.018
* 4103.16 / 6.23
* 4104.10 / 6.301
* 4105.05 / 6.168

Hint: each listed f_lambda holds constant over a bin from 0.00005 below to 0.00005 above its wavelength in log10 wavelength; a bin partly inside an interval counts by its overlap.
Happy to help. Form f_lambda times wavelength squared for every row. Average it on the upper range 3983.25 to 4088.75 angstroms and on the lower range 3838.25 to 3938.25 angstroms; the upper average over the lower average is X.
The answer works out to 1.1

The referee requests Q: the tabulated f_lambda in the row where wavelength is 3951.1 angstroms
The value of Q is 6.378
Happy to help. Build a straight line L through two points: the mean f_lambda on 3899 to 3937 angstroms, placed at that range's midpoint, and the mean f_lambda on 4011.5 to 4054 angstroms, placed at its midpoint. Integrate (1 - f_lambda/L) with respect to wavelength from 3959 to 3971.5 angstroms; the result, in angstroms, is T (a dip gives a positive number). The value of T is -0.5 angstroms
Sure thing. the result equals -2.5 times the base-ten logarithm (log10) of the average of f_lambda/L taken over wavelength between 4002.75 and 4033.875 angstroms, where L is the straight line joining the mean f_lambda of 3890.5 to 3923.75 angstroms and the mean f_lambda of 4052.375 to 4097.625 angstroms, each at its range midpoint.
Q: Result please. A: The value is 0.02 mag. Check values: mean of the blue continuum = 6.32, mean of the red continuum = 6.45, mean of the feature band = 6.32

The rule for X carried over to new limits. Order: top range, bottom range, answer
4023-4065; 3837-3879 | 1.08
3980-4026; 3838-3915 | 1.04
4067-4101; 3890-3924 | 1.08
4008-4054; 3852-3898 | 1.06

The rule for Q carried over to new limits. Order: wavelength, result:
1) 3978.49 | 6.14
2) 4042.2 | 6.413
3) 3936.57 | 6.037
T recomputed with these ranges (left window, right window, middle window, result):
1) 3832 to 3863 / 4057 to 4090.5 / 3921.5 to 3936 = 0.63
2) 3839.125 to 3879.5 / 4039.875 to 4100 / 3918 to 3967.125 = 2.15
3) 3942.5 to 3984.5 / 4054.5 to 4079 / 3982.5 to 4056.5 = 0.44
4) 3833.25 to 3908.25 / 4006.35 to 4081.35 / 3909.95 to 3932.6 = 1.09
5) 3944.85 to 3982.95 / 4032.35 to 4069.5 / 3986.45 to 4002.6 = 0.32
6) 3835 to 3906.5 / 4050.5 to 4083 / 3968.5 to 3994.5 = 1.08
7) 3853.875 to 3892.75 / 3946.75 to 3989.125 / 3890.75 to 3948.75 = 2.36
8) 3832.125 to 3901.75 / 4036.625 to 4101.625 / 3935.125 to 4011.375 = 1.93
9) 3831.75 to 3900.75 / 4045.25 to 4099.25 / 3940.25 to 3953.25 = 0.59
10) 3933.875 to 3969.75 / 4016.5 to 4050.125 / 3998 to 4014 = -0.41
